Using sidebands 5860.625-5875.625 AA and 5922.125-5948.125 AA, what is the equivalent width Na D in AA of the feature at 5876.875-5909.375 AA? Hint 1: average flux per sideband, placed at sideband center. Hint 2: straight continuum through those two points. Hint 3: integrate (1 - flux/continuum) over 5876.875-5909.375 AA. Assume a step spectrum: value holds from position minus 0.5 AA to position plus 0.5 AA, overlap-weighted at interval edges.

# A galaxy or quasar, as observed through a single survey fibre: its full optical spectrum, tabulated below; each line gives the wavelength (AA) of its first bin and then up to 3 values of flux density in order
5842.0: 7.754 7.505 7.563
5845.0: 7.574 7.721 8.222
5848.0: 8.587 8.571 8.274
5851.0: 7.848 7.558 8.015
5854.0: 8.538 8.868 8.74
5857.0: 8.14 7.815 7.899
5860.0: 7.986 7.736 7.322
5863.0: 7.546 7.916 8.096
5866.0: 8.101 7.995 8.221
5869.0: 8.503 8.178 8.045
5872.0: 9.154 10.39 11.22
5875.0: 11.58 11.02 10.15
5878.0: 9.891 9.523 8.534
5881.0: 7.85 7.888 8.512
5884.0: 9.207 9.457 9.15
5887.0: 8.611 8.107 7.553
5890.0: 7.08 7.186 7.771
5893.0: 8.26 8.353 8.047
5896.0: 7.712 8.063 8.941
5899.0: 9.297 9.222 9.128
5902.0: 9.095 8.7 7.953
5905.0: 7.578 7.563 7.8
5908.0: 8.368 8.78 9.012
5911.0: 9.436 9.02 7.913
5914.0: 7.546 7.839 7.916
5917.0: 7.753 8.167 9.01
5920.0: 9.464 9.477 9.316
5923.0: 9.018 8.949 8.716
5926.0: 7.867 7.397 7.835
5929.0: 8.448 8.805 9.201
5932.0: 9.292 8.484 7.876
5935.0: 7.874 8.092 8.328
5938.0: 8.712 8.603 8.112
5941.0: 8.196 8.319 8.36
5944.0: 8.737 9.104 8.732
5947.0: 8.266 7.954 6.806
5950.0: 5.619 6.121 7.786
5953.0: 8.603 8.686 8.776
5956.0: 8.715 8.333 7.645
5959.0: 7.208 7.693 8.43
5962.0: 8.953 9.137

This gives 0.61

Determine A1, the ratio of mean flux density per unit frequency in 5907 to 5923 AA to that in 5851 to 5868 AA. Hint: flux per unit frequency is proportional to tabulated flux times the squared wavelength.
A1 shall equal 1.09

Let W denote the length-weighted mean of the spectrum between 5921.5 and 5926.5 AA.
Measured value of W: 8.77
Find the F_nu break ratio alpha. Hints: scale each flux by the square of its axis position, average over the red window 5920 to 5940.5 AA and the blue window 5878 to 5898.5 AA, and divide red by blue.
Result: 1.0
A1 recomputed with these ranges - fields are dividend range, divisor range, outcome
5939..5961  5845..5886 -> 0.96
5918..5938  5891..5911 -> 1.03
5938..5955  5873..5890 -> 0.89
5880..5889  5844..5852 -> 1.07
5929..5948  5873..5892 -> 0.96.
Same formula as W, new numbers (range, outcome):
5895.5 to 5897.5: 7.89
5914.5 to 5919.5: 8.14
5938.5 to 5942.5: 8.31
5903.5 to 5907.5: 7.72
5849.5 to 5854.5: 8.05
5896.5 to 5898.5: 8.5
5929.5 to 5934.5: 8.73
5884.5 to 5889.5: 8.58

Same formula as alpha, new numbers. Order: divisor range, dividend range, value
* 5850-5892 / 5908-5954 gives 0.99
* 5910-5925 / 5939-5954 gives 0.93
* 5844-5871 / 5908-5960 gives 1.06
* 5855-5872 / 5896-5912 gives 1.08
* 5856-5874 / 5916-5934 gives 1.06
